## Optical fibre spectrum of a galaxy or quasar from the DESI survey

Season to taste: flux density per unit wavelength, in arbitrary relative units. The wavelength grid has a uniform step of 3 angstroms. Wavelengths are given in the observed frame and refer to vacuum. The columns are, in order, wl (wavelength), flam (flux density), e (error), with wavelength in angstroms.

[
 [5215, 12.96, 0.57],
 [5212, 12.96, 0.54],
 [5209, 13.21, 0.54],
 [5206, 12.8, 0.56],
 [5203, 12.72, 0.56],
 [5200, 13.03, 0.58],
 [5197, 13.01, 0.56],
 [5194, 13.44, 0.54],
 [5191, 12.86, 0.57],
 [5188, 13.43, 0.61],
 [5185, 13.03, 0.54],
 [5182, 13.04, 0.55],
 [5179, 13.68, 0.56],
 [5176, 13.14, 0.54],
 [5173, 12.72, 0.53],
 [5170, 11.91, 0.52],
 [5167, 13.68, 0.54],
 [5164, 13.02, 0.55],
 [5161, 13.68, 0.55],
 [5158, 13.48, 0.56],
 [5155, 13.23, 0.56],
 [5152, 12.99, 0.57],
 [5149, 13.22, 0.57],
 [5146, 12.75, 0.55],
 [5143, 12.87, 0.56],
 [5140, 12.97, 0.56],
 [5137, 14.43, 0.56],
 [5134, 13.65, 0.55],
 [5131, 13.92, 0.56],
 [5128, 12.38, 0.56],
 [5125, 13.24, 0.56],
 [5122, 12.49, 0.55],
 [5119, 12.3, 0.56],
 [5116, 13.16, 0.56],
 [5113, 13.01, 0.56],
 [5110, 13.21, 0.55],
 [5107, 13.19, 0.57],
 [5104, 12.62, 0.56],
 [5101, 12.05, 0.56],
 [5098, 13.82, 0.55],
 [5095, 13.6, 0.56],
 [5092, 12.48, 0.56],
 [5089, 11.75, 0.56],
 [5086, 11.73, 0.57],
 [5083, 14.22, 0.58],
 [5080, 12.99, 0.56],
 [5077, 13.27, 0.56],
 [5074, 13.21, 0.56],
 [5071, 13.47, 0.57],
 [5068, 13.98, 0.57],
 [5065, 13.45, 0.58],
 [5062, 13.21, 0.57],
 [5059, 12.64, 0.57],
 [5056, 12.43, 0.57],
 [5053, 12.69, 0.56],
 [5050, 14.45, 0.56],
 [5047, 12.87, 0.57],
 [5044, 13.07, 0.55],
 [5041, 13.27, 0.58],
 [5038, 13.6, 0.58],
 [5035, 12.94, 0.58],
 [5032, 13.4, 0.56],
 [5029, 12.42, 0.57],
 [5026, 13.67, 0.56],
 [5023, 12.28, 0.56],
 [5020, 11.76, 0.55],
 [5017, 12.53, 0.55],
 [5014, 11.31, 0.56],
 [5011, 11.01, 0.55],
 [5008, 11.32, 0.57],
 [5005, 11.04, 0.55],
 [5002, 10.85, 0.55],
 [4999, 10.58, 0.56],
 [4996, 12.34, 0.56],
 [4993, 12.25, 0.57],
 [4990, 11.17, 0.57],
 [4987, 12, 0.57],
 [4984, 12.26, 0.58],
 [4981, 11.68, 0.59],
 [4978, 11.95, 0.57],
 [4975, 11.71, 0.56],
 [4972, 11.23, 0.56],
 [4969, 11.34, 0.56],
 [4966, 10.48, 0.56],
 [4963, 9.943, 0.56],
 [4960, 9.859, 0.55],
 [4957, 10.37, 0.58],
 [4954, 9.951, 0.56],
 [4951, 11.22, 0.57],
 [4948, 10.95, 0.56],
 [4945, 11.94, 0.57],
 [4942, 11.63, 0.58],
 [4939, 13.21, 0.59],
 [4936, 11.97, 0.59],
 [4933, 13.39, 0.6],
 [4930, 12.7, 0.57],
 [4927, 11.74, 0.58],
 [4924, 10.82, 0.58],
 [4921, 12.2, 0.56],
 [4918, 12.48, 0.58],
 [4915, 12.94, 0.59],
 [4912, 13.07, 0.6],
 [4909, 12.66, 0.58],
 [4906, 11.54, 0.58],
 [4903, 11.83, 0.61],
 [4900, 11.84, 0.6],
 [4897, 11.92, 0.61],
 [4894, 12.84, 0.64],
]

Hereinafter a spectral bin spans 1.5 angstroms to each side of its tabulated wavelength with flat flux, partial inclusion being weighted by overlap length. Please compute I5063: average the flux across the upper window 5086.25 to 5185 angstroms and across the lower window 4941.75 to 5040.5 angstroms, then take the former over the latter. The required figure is 1.12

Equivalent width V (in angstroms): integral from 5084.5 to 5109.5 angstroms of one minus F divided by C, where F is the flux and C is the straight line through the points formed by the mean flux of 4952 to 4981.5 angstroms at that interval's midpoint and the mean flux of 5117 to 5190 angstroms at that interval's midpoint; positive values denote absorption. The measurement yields -0.5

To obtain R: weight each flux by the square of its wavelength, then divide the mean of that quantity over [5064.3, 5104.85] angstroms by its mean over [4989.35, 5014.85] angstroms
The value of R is 1.19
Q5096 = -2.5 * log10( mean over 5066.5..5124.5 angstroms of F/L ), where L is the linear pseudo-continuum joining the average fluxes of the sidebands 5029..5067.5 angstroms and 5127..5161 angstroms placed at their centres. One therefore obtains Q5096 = 0.02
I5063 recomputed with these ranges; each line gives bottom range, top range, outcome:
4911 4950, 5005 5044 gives 1.02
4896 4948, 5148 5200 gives 1.08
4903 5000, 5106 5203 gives 1.12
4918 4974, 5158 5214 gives 1.15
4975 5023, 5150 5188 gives 1.13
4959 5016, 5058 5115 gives 1.15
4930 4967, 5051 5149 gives 1.15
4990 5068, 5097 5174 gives 1.05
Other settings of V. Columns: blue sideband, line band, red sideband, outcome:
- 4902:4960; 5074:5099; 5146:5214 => -0.7 angstroms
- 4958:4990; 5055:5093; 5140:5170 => -2.2 angstroms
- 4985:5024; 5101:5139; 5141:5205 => -1.4 angstroms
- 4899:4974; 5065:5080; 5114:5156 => -0.9 angstroms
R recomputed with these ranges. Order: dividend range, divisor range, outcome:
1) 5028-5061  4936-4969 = 1.23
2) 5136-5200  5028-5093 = 1.05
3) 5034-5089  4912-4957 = 1.16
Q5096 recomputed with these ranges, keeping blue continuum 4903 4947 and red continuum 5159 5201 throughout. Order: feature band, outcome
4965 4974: 0.12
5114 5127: 0.01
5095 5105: -0.01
